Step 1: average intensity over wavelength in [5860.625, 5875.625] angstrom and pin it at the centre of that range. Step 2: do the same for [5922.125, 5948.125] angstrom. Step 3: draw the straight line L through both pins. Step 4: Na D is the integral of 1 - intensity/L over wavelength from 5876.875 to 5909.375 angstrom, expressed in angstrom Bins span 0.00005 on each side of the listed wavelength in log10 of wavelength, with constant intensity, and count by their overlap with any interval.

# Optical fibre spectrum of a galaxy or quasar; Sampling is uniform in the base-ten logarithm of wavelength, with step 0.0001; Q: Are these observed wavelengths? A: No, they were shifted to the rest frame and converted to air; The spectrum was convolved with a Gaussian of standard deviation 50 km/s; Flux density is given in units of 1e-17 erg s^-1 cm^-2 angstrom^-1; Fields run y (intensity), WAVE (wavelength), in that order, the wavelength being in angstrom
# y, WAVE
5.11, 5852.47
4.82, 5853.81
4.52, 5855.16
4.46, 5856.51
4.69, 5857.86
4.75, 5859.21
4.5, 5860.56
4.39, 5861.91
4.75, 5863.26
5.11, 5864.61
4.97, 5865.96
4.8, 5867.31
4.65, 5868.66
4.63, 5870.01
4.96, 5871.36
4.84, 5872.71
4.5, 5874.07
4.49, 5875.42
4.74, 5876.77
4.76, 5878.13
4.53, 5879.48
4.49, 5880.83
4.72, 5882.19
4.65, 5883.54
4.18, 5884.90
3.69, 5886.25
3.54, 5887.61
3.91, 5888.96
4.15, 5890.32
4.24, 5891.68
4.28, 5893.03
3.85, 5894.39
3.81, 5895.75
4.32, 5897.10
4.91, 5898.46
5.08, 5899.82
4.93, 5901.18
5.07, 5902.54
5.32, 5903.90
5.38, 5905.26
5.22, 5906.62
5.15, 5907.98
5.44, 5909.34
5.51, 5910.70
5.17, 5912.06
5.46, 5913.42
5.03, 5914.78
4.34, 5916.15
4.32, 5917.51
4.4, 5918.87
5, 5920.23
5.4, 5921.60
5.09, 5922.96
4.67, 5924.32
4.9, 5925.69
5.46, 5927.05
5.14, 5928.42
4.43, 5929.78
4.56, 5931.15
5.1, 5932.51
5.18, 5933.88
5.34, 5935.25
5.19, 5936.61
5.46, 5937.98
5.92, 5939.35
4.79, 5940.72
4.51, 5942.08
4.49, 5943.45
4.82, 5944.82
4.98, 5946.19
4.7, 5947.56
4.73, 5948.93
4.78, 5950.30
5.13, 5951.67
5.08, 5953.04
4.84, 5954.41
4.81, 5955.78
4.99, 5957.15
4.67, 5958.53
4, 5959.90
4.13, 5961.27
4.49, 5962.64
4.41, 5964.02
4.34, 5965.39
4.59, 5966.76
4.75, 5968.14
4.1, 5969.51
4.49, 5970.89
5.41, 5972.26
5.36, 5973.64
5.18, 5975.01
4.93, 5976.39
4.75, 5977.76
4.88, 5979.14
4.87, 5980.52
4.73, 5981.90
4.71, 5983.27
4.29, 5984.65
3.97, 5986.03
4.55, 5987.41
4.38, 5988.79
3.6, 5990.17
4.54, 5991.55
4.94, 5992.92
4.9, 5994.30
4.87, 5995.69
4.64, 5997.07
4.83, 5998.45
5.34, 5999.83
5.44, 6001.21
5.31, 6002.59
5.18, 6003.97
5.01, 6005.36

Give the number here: 1.9 angstrom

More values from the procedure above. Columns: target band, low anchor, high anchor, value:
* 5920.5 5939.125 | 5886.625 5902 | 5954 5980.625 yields -2.6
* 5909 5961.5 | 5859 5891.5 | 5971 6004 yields -2.9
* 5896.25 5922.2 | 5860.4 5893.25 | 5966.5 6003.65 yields -2.5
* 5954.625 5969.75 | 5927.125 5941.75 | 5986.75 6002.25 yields 1.3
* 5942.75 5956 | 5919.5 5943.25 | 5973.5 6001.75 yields 0.3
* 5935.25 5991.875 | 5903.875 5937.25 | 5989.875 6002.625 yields 2.5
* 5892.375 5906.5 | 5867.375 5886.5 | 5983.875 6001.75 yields -0.4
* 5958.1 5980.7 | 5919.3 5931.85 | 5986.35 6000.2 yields 0.4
